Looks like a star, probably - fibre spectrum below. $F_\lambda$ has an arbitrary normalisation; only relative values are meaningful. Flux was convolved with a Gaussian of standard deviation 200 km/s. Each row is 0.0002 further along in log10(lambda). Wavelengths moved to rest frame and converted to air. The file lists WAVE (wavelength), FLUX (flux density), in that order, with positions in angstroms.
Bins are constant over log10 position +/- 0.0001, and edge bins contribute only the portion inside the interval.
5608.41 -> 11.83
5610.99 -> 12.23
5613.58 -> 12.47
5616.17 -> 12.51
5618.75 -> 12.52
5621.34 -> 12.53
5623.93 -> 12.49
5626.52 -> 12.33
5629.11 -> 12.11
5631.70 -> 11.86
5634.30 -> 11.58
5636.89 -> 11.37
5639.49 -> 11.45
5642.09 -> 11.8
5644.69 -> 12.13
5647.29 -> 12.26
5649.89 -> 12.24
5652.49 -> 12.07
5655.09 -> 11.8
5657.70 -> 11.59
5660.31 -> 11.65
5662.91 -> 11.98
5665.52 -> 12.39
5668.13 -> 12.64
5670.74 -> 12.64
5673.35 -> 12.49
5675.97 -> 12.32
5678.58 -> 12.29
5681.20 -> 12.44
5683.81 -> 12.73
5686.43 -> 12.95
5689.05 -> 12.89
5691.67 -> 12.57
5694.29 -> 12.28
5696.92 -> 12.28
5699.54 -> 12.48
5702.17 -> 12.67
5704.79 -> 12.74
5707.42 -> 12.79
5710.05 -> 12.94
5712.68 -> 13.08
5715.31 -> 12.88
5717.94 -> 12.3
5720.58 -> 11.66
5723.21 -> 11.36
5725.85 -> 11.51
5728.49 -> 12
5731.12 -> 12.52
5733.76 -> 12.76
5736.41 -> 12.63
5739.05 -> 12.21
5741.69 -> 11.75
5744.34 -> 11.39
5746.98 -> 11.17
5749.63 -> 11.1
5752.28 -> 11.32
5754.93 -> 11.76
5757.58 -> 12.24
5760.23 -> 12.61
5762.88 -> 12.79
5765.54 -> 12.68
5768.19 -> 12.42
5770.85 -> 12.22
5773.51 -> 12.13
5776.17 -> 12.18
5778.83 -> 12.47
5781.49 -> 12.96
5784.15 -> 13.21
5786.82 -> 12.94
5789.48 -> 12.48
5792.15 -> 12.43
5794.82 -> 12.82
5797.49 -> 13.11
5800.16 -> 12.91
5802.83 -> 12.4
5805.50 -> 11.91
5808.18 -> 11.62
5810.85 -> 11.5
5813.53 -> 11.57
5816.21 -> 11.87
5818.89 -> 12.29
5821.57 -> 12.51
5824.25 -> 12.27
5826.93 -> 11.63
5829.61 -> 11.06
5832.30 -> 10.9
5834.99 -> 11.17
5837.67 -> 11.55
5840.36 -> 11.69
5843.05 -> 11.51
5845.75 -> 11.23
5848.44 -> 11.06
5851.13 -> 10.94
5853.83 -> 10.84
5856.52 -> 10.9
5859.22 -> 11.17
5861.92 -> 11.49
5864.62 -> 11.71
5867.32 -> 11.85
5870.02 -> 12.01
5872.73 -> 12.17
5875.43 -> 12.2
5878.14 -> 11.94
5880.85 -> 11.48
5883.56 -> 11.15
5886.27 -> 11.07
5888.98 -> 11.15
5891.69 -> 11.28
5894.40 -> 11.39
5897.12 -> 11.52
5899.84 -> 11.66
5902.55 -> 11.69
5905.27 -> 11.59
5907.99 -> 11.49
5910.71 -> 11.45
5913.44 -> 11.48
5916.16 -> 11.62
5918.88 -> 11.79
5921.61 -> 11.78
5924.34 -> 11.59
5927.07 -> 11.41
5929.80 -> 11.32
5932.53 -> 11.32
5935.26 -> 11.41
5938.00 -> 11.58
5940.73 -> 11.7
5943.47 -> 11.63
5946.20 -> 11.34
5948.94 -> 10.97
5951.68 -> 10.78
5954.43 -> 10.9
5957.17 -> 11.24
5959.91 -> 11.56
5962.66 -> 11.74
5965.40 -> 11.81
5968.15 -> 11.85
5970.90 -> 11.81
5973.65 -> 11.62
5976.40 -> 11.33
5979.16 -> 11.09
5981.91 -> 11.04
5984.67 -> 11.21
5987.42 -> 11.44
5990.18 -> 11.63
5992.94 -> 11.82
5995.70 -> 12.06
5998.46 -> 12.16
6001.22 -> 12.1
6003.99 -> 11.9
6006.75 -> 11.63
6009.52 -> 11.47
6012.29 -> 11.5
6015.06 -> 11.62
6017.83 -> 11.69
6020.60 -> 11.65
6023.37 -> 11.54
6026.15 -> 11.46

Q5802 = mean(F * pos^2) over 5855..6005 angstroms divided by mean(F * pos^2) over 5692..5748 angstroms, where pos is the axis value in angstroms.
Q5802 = 1.01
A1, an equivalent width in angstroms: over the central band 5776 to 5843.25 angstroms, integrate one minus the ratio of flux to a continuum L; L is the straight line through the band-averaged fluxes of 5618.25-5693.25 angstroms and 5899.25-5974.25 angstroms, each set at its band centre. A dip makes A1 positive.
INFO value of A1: -1.69 angstroms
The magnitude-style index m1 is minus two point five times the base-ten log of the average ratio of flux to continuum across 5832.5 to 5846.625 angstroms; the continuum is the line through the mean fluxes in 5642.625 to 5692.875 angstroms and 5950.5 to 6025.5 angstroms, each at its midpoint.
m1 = 0.049 mag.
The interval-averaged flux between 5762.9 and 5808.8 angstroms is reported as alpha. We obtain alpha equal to 12.5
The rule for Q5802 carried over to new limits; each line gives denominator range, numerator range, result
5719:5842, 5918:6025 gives 1.02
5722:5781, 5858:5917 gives 1.00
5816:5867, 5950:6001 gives 1.05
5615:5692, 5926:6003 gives 1.05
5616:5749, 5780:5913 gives 1.02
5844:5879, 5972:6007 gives 1.06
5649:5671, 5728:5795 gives 1.05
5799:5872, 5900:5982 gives 1.02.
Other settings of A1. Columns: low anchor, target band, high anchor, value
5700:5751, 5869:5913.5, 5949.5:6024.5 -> 0.82 angstroms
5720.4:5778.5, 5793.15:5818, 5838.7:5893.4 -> -0.94 angstroms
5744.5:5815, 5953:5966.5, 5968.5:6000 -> 0.25 angstroms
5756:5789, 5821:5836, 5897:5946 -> 0.78 angstroms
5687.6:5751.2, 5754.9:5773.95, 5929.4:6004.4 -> -0.47 angstroms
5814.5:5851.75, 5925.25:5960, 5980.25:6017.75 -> 0.93 angstroms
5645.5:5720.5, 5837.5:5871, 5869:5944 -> 1.13 angstroms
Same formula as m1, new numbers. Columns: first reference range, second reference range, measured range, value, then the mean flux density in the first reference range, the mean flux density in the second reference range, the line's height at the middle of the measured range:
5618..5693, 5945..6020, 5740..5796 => -0.024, 12.2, 11.5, 12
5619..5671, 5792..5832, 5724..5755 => 0.021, 12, 12.1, 12.1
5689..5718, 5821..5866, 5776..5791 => -0.072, 12.7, 11.4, 11.9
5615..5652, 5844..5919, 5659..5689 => -0.040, 12.1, 11.5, 12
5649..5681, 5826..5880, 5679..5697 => -0.044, 12.2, 11.4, 12.1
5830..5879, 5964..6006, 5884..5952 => 0.010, 11.4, 11.7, 11.6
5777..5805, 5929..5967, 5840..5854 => 0.097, 12.7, 11.4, 12.3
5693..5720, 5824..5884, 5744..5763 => 0.044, 12.6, 11.5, 12.2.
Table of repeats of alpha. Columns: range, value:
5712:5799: 12.3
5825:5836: 11.2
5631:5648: 11.8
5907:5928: 11.6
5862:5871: 11.8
